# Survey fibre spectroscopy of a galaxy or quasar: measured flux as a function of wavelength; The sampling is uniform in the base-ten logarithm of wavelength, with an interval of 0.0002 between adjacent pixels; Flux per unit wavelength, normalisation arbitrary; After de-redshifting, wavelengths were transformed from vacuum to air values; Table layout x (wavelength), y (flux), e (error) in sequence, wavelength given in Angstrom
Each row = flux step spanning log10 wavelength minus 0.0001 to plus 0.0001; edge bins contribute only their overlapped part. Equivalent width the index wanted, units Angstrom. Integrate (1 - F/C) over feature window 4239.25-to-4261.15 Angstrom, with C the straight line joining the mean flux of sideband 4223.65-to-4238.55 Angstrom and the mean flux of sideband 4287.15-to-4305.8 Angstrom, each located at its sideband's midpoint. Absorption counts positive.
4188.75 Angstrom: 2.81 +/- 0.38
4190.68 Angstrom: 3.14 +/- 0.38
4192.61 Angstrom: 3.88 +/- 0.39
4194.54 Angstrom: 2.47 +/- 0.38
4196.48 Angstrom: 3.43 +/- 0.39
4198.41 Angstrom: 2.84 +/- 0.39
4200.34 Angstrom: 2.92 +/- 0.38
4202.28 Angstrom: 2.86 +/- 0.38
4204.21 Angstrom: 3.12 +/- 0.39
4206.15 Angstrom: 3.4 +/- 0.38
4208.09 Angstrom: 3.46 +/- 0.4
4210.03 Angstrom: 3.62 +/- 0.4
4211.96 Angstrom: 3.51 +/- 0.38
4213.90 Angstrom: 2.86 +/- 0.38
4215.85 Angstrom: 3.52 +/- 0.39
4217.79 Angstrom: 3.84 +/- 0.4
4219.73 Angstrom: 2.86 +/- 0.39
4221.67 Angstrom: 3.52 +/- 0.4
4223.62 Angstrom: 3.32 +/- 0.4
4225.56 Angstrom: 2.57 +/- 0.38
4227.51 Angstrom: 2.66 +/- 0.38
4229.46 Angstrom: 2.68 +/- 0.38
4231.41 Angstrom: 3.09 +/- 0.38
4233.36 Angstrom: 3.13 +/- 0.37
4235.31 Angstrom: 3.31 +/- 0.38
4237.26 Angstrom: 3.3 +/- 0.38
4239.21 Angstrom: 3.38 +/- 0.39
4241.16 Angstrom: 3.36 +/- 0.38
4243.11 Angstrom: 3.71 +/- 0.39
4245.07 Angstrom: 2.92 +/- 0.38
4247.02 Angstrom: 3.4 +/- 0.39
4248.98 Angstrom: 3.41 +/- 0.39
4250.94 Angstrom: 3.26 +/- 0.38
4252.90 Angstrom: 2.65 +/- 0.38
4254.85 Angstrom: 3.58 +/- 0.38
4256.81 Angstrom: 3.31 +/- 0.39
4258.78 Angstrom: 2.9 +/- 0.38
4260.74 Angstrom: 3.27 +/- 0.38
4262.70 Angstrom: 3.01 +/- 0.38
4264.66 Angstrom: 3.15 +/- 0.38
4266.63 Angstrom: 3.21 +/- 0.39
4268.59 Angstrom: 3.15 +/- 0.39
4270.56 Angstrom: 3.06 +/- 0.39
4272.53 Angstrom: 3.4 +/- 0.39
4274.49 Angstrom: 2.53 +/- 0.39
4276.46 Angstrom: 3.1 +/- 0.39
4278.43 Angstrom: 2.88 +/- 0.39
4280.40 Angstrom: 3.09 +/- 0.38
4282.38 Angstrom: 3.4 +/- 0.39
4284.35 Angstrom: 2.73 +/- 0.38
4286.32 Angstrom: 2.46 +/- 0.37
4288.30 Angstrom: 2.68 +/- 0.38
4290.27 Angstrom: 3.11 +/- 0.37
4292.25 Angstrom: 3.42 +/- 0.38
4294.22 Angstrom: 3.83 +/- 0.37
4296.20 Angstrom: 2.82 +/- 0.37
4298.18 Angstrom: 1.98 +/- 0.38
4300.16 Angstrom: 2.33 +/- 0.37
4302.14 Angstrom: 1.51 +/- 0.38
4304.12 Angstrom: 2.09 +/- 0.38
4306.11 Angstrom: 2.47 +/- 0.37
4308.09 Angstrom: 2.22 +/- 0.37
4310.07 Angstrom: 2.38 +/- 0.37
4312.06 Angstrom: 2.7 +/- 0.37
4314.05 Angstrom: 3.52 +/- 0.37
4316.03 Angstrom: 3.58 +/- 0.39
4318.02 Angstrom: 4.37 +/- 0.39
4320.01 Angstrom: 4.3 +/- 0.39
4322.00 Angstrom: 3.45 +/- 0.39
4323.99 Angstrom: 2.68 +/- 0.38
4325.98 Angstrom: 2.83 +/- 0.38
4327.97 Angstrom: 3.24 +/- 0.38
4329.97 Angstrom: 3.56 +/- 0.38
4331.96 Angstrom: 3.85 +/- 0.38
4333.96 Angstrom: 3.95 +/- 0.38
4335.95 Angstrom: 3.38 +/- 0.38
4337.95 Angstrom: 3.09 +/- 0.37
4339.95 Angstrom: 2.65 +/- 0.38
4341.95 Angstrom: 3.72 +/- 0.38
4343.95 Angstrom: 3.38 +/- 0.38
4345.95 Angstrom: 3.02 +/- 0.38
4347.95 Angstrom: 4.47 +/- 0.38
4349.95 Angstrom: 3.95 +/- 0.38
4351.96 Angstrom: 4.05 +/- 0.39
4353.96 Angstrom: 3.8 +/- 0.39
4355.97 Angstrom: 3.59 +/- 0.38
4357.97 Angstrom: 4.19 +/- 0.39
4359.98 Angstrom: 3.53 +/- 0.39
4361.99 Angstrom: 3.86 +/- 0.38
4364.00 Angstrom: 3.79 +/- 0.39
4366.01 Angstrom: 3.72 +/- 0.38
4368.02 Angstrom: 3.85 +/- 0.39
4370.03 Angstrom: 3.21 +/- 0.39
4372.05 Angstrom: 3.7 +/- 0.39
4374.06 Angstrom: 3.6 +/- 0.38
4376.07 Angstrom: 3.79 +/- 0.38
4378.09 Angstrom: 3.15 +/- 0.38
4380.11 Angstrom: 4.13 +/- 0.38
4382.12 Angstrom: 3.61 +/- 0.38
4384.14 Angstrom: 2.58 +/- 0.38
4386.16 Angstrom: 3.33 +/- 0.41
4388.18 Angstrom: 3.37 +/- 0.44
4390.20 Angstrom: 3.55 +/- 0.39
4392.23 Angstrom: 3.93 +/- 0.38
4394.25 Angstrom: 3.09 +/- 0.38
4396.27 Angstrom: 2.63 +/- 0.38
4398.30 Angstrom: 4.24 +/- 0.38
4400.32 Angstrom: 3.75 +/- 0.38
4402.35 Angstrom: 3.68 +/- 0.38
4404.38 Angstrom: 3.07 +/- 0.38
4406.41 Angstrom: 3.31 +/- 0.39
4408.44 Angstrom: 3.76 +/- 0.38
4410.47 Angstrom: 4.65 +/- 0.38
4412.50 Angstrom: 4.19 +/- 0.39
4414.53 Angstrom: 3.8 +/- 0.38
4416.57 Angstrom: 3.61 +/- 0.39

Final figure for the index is -2.8 Angstrom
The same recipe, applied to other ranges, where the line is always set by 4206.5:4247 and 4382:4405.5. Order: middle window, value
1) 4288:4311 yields 5.1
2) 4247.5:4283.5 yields 1.5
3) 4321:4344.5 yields 0.2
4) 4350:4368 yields -2.5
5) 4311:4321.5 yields -1.1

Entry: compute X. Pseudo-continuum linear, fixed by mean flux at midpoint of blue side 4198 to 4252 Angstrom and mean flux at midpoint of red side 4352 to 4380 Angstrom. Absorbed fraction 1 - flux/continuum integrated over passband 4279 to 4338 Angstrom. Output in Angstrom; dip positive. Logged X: 8.0 Angstrom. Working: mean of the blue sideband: 3.21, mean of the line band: 3.03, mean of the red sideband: 3.7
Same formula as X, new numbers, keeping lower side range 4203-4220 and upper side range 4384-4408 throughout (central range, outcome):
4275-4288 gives 1.8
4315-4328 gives -0.4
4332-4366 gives -2.6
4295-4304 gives 3.2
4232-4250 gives 0.3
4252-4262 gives 0.7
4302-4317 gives 3.4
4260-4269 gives 0.6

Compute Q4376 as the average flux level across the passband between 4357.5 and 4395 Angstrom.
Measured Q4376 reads 3.57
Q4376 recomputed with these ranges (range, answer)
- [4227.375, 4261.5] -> 3.2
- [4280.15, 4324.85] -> 2.92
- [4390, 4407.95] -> 3.48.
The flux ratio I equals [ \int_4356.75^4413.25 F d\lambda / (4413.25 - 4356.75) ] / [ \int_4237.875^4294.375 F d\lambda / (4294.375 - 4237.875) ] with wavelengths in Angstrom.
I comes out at 1.15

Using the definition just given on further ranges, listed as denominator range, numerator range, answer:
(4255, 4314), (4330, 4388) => 1.26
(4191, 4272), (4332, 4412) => 1.13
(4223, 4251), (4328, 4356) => 1.14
